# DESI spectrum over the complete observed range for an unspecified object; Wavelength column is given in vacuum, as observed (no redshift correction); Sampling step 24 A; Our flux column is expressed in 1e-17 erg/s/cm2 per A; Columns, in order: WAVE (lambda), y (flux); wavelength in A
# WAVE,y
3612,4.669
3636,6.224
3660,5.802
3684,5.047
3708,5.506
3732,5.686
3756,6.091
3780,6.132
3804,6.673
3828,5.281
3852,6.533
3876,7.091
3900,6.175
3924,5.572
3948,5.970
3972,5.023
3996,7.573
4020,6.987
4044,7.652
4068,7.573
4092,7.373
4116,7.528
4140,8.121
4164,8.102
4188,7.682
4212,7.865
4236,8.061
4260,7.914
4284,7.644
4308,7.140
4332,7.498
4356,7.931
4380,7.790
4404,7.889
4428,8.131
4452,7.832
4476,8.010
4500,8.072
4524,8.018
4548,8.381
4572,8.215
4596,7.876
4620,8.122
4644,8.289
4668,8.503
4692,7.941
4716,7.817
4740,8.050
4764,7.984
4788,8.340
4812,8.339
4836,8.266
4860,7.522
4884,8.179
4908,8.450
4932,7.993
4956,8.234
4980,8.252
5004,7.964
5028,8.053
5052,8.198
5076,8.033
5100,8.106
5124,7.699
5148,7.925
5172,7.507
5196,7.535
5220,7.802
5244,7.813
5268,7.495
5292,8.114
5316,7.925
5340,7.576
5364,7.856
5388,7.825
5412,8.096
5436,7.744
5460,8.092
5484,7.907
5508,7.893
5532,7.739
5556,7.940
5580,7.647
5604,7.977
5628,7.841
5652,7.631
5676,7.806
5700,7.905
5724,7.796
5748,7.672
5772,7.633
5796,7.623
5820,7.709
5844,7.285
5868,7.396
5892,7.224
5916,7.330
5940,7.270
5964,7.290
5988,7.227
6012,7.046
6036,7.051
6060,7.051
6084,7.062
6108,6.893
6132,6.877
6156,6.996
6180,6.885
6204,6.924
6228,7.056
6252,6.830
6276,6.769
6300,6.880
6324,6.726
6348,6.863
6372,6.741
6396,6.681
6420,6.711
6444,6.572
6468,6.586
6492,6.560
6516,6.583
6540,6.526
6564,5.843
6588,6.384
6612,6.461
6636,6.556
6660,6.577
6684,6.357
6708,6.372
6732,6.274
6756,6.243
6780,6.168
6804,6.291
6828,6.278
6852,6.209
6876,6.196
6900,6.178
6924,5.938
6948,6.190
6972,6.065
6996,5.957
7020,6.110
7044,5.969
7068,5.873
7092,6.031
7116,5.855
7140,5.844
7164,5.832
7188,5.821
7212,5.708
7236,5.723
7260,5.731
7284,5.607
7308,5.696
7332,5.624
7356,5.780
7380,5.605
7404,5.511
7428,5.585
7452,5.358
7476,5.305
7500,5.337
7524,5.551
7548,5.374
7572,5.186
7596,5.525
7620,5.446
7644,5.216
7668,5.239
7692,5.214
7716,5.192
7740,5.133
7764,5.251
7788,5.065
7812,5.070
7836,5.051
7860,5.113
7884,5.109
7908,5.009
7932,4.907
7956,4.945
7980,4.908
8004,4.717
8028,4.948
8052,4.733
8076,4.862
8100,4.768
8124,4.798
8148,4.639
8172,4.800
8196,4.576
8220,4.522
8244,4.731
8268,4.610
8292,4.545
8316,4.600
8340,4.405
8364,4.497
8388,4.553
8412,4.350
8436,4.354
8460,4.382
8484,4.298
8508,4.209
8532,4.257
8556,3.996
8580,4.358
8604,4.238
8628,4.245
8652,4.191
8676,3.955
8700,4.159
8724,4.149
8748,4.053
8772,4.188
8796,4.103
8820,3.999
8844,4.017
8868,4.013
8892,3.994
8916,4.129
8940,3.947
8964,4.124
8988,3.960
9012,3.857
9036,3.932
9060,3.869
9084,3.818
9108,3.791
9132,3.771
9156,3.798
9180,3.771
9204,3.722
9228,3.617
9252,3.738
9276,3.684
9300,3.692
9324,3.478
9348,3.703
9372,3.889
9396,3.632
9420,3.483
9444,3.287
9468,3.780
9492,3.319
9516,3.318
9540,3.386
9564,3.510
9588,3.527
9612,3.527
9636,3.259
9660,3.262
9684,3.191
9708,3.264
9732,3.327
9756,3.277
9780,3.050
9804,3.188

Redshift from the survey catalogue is 0.000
